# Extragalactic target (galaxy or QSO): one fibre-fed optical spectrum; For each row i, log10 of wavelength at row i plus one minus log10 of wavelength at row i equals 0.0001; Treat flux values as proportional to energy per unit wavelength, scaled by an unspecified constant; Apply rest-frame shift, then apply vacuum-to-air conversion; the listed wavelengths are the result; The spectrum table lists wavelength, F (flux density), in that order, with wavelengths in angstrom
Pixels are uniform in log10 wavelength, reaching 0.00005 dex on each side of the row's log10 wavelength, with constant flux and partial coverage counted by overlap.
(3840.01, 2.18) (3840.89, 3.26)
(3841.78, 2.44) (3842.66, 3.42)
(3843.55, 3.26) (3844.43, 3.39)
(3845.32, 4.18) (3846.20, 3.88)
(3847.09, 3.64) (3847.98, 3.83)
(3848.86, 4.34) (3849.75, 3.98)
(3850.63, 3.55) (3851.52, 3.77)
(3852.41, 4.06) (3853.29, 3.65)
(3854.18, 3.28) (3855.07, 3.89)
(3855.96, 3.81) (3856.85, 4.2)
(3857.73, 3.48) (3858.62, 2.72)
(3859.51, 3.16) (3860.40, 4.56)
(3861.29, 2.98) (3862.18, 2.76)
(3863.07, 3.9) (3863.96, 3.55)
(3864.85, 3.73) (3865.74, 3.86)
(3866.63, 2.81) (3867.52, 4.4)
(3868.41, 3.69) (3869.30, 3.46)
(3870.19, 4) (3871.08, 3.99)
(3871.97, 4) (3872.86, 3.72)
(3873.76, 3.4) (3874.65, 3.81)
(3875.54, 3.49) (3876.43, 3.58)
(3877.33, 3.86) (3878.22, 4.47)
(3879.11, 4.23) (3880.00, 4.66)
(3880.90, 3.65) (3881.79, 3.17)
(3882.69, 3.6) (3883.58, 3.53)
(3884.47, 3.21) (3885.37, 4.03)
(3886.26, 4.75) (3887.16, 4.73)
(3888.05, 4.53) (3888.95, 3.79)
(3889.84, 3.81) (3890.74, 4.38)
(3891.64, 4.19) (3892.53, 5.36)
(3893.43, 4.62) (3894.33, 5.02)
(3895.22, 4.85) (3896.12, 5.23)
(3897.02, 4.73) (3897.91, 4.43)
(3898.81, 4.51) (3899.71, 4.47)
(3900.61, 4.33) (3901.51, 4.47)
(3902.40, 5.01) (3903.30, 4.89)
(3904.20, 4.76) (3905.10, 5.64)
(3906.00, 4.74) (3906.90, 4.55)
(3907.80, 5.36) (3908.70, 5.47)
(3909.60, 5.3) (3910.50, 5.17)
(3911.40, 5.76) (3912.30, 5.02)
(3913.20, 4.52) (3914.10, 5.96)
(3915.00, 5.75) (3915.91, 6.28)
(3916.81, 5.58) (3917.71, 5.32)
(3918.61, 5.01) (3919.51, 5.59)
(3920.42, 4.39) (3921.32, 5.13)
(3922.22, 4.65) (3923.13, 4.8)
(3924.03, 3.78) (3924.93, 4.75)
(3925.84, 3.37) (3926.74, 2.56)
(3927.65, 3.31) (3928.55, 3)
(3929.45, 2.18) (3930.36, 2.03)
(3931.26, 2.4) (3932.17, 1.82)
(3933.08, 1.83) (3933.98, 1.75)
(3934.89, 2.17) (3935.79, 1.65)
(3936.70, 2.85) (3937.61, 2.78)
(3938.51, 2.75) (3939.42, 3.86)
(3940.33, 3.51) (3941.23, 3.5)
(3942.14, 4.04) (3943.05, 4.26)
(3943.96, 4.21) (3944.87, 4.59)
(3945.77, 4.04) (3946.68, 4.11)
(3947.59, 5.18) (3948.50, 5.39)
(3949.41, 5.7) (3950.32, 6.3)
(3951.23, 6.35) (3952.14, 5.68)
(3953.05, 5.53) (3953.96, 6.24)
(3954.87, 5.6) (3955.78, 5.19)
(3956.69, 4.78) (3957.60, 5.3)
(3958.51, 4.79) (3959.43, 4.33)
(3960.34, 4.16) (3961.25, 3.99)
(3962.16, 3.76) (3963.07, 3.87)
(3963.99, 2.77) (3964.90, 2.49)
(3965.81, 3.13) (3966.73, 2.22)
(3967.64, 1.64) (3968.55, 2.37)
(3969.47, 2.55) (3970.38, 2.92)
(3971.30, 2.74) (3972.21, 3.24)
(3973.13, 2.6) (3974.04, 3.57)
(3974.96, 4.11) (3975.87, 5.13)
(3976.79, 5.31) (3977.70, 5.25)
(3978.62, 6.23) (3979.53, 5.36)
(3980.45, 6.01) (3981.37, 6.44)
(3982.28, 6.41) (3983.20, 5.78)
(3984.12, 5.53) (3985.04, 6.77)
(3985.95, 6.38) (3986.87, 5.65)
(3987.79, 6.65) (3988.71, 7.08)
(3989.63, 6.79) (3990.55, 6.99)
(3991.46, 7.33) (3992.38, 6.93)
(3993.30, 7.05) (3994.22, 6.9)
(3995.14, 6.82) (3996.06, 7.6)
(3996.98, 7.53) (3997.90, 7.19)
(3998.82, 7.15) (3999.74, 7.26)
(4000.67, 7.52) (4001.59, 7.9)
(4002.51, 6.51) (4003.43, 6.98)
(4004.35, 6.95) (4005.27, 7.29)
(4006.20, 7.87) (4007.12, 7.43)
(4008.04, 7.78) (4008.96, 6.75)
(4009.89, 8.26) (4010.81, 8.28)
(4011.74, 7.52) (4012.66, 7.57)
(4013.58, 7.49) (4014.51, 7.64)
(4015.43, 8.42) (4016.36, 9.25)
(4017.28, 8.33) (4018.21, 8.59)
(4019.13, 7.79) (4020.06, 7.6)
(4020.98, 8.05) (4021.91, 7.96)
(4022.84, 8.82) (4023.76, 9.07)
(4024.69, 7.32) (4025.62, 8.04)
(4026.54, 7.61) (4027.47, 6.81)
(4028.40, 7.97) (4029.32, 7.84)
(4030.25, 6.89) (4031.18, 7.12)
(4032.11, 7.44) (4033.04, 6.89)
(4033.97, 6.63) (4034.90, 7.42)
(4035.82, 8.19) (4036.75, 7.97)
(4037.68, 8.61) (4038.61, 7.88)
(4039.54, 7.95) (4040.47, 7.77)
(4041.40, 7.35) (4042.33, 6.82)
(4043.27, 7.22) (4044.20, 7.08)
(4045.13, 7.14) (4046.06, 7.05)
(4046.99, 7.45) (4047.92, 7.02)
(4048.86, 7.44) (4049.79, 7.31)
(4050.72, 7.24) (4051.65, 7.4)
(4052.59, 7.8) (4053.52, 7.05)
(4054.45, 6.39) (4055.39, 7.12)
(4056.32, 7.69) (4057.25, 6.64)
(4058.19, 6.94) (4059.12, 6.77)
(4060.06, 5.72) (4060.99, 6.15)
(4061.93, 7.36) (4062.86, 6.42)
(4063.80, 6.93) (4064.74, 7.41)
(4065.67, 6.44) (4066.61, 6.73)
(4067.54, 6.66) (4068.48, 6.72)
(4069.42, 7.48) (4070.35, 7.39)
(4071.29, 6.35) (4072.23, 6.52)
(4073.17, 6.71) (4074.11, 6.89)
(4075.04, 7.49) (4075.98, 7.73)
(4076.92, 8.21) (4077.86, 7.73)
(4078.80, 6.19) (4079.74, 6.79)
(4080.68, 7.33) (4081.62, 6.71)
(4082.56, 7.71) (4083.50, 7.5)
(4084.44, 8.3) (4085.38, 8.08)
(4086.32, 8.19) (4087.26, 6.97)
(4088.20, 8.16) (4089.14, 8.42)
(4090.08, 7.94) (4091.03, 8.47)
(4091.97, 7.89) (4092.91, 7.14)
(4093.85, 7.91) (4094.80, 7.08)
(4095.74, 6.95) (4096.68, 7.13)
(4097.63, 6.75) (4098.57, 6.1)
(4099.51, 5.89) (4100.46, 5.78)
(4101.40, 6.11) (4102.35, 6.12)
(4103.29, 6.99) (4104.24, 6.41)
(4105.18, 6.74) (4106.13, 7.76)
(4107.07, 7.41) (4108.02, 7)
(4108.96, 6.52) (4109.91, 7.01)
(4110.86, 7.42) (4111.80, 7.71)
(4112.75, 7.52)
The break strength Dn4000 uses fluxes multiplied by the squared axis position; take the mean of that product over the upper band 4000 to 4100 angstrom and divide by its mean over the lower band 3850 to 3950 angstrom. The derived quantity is 2.0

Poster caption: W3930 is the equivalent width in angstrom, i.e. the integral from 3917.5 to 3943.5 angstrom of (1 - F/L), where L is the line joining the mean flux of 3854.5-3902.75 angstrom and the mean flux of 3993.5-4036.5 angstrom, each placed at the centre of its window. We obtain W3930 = 9.45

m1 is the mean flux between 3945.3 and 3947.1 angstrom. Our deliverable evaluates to 4.1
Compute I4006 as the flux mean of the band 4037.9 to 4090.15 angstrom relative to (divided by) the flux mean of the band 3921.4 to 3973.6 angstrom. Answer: 1.94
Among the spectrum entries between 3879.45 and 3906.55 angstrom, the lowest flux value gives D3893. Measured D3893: 3.17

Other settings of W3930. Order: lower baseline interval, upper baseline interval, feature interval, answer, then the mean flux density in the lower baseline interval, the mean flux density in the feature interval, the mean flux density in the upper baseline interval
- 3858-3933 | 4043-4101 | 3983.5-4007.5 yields -4.6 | 4.2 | 6.99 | 7.15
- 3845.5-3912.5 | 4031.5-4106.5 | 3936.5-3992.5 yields 8.5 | 4.15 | 4.69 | 7.18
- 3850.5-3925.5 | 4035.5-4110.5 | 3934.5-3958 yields 3.6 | 4.33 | 4.45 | 7.17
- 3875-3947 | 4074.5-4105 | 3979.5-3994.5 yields -2.8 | 4.17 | 6.5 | 7.25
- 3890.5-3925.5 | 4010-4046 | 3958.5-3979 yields 9.0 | 4.97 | 3.58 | 7.74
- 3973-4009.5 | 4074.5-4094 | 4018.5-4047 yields -2.4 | 6.51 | 7.61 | 7.66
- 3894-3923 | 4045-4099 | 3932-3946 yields 6.0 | 5.06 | 3.11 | 7.2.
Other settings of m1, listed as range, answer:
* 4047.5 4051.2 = 7.26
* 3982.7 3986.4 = 6.12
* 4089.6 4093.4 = 7.86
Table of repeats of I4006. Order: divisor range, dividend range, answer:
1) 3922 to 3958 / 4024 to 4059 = 1.87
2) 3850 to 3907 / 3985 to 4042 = 1.85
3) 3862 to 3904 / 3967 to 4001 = 1.37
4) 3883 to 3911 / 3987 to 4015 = 1.57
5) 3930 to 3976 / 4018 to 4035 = 2.04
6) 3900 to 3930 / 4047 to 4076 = 1.47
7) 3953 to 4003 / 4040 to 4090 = 1.35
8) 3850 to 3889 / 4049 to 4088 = 1.89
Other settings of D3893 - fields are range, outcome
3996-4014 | 6.51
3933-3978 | 1.64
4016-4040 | 6.63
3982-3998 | 5.53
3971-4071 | 2.6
